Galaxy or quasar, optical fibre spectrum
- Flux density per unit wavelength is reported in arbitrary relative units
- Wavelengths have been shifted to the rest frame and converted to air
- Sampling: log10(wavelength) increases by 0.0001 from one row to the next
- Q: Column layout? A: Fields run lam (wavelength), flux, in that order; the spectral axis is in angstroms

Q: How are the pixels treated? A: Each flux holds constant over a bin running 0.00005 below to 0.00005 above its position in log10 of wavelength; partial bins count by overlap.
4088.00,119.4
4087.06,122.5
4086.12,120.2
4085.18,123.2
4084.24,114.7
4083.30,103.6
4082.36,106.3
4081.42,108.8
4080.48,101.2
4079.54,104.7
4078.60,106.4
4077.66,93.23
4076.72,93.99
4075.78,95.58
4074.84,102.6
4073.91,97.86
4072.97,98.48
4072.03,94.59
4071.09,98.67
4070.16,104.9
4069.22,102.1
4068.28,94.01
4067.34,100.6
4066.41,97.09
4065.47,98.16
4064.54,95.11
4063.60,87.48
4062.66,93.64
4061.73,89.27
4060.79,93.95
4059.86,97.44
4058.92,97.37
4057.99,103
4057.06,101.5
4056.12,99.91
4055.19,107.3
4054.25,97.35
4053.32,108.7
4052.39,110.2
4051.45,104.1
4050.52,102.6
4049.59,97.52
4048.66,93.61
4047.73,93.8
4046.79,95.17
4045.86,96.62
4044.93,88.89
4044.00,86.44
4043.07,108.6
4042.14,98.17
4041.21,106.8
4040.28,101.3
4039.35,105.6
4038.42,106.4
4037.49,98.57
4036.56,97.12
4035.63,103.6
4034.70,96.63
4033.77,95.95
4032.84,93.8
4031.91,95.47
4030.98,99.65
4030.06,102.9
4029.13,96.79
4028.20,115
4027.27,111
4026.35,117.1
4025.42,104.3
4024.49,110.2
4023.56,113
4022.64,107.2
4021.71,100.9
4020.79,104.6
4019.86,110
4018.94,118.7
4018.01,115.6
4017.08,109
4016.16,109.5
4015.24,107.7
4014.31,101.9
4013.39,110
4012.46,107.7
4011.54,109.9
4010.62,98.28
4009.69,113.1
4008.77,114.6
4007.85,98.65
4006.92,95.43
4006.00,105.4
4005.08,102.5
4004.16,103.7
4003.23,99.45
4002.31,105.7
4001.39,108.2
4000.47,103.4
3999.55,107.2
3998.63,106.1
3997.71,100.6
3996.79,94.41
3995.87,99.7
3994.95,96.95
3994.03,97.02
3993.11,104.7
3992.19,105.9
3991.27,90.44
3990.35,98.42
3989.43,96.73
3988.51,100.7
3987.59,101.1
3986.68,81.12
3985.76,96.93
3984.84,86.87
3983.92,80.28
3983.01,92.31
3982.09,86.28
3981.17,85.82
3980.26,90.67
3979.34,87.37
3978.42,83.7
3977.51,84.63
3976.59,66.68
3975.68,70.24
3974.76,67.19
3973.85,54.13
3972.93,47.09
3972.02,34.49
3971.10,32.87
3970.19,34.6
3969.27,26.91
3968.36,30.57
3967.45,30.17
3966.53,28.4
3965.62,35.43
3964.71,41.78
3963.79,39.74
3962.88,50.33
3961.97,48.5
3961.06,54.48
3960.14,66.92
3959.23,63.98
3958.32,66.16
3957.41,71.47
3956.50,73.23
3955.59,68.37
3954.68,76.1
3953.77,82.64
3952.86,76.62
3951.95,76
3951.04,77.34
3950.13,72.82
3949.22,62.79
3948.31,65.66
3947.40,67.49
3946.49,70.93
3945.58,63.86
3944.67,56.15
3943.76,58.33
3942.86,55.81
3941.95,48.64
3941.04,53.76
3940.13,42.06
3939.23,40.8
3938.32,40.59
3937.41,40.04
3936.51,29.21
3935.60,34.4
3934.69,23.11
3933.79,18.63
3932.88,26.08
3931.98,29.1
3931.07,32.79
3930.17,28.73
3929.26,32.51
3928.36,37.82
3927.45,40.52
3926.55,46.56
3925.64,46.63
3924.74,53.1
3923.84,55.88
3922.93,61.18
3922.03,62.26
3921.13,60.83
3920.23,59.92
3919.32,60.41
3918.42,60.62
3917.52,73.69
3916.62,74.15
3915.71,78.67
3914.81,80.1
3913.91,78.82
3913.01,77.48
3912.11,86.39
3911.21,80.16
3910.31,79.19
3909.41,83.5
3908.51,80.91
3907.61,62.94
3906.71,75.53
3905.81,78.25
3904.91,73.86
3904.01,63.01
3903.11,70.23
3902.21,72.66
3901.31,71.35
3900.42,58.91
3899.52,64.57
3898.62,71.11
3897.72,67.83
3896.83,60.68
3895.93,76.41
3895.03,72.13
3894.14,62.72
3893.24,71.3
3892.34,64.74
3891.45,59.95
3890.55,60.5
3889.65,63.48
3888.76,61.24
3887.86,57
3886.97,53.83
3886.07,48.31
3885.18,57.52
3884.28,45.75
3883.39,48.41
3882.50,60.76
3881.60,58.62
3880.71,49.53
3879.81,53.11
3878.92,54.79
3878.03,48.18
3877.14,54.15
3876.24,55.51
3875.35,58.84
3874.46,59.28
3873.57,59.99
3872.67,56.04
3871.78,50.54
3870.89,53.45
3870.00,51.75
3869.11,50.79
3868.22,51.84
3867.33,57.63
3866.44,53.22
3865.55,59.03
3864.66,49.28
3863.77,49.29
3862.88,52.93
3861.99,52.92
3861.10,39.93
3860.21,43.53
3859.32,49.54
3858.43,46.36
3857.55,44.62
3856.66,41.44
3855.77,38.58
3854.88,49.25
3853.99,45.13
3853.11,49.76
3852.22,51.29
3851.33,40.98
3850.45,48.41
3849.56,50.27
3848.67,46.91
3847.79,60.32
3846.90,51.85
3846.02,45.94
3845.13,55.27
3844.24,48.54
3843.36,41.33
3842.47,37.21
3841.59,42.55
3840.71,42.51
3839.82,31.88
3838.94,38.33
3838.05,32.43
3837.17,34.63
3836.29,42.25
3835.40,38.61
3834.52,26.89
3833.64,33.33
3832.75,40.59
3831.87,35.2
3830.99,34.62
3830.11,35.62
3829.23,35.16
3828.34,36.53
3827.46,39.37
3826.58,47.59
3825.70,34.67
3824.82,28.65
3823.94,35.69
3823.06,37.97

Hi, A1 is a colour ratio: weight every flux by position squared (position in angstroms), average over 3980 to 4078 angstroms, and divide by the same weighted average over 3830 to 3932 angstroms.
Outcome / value 2.0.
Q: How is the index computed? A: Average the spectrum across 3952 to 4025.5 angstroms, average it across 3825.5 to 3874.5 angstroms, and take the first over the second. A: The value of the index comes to 1.87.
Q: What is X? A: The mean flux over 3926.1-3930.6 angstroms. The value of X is 37.2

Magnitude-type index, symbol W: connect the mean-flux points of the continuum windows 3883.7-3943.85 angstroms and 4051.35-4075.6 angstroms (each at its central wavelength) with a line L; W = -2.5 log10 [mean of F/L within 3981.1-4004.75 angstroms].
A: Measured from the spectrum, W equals -0.218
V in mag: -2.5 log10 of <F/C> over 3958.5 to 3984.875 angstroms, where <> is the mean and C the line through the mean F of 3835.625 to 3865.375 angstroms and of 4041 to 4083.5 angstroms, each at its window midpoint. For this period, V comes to 0.29 mag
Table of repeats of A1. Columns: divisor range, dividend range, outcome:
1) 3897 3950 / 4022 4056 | 1.86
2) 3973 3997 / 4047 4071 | 1.17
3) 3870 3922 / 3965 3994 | 1.16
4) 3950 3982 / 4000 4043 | 1.80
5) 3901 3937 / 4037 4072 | 1.82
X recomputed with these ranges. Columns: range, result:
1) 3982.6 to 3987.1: 87.5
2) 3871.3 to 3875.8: 56.9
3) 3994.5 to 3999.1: 99.6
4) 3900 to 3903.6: 68.4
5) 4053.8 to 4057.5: 101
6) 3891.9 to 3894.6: 66.3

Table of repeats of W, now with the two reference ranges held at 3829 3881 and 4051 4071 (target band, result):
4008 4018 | -0.24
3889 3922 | -0.18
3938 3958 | 0.11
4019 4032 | -0.19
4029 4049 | -0.05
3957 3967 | 0.39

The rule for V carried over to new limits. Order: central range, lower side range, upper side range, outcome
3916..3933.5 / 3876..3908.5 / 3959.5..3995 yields 0.29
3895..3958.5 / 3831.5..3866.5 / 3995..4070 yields 0.12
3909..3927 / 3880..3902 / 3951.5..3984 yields -0.11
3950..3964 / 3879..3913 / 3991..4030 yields 0.28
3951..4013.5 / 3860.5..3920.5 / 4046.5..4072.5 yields 0.04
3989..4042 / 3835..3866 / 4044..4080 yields -0.20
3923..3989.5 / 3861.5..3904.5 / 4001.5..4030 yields 0.44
